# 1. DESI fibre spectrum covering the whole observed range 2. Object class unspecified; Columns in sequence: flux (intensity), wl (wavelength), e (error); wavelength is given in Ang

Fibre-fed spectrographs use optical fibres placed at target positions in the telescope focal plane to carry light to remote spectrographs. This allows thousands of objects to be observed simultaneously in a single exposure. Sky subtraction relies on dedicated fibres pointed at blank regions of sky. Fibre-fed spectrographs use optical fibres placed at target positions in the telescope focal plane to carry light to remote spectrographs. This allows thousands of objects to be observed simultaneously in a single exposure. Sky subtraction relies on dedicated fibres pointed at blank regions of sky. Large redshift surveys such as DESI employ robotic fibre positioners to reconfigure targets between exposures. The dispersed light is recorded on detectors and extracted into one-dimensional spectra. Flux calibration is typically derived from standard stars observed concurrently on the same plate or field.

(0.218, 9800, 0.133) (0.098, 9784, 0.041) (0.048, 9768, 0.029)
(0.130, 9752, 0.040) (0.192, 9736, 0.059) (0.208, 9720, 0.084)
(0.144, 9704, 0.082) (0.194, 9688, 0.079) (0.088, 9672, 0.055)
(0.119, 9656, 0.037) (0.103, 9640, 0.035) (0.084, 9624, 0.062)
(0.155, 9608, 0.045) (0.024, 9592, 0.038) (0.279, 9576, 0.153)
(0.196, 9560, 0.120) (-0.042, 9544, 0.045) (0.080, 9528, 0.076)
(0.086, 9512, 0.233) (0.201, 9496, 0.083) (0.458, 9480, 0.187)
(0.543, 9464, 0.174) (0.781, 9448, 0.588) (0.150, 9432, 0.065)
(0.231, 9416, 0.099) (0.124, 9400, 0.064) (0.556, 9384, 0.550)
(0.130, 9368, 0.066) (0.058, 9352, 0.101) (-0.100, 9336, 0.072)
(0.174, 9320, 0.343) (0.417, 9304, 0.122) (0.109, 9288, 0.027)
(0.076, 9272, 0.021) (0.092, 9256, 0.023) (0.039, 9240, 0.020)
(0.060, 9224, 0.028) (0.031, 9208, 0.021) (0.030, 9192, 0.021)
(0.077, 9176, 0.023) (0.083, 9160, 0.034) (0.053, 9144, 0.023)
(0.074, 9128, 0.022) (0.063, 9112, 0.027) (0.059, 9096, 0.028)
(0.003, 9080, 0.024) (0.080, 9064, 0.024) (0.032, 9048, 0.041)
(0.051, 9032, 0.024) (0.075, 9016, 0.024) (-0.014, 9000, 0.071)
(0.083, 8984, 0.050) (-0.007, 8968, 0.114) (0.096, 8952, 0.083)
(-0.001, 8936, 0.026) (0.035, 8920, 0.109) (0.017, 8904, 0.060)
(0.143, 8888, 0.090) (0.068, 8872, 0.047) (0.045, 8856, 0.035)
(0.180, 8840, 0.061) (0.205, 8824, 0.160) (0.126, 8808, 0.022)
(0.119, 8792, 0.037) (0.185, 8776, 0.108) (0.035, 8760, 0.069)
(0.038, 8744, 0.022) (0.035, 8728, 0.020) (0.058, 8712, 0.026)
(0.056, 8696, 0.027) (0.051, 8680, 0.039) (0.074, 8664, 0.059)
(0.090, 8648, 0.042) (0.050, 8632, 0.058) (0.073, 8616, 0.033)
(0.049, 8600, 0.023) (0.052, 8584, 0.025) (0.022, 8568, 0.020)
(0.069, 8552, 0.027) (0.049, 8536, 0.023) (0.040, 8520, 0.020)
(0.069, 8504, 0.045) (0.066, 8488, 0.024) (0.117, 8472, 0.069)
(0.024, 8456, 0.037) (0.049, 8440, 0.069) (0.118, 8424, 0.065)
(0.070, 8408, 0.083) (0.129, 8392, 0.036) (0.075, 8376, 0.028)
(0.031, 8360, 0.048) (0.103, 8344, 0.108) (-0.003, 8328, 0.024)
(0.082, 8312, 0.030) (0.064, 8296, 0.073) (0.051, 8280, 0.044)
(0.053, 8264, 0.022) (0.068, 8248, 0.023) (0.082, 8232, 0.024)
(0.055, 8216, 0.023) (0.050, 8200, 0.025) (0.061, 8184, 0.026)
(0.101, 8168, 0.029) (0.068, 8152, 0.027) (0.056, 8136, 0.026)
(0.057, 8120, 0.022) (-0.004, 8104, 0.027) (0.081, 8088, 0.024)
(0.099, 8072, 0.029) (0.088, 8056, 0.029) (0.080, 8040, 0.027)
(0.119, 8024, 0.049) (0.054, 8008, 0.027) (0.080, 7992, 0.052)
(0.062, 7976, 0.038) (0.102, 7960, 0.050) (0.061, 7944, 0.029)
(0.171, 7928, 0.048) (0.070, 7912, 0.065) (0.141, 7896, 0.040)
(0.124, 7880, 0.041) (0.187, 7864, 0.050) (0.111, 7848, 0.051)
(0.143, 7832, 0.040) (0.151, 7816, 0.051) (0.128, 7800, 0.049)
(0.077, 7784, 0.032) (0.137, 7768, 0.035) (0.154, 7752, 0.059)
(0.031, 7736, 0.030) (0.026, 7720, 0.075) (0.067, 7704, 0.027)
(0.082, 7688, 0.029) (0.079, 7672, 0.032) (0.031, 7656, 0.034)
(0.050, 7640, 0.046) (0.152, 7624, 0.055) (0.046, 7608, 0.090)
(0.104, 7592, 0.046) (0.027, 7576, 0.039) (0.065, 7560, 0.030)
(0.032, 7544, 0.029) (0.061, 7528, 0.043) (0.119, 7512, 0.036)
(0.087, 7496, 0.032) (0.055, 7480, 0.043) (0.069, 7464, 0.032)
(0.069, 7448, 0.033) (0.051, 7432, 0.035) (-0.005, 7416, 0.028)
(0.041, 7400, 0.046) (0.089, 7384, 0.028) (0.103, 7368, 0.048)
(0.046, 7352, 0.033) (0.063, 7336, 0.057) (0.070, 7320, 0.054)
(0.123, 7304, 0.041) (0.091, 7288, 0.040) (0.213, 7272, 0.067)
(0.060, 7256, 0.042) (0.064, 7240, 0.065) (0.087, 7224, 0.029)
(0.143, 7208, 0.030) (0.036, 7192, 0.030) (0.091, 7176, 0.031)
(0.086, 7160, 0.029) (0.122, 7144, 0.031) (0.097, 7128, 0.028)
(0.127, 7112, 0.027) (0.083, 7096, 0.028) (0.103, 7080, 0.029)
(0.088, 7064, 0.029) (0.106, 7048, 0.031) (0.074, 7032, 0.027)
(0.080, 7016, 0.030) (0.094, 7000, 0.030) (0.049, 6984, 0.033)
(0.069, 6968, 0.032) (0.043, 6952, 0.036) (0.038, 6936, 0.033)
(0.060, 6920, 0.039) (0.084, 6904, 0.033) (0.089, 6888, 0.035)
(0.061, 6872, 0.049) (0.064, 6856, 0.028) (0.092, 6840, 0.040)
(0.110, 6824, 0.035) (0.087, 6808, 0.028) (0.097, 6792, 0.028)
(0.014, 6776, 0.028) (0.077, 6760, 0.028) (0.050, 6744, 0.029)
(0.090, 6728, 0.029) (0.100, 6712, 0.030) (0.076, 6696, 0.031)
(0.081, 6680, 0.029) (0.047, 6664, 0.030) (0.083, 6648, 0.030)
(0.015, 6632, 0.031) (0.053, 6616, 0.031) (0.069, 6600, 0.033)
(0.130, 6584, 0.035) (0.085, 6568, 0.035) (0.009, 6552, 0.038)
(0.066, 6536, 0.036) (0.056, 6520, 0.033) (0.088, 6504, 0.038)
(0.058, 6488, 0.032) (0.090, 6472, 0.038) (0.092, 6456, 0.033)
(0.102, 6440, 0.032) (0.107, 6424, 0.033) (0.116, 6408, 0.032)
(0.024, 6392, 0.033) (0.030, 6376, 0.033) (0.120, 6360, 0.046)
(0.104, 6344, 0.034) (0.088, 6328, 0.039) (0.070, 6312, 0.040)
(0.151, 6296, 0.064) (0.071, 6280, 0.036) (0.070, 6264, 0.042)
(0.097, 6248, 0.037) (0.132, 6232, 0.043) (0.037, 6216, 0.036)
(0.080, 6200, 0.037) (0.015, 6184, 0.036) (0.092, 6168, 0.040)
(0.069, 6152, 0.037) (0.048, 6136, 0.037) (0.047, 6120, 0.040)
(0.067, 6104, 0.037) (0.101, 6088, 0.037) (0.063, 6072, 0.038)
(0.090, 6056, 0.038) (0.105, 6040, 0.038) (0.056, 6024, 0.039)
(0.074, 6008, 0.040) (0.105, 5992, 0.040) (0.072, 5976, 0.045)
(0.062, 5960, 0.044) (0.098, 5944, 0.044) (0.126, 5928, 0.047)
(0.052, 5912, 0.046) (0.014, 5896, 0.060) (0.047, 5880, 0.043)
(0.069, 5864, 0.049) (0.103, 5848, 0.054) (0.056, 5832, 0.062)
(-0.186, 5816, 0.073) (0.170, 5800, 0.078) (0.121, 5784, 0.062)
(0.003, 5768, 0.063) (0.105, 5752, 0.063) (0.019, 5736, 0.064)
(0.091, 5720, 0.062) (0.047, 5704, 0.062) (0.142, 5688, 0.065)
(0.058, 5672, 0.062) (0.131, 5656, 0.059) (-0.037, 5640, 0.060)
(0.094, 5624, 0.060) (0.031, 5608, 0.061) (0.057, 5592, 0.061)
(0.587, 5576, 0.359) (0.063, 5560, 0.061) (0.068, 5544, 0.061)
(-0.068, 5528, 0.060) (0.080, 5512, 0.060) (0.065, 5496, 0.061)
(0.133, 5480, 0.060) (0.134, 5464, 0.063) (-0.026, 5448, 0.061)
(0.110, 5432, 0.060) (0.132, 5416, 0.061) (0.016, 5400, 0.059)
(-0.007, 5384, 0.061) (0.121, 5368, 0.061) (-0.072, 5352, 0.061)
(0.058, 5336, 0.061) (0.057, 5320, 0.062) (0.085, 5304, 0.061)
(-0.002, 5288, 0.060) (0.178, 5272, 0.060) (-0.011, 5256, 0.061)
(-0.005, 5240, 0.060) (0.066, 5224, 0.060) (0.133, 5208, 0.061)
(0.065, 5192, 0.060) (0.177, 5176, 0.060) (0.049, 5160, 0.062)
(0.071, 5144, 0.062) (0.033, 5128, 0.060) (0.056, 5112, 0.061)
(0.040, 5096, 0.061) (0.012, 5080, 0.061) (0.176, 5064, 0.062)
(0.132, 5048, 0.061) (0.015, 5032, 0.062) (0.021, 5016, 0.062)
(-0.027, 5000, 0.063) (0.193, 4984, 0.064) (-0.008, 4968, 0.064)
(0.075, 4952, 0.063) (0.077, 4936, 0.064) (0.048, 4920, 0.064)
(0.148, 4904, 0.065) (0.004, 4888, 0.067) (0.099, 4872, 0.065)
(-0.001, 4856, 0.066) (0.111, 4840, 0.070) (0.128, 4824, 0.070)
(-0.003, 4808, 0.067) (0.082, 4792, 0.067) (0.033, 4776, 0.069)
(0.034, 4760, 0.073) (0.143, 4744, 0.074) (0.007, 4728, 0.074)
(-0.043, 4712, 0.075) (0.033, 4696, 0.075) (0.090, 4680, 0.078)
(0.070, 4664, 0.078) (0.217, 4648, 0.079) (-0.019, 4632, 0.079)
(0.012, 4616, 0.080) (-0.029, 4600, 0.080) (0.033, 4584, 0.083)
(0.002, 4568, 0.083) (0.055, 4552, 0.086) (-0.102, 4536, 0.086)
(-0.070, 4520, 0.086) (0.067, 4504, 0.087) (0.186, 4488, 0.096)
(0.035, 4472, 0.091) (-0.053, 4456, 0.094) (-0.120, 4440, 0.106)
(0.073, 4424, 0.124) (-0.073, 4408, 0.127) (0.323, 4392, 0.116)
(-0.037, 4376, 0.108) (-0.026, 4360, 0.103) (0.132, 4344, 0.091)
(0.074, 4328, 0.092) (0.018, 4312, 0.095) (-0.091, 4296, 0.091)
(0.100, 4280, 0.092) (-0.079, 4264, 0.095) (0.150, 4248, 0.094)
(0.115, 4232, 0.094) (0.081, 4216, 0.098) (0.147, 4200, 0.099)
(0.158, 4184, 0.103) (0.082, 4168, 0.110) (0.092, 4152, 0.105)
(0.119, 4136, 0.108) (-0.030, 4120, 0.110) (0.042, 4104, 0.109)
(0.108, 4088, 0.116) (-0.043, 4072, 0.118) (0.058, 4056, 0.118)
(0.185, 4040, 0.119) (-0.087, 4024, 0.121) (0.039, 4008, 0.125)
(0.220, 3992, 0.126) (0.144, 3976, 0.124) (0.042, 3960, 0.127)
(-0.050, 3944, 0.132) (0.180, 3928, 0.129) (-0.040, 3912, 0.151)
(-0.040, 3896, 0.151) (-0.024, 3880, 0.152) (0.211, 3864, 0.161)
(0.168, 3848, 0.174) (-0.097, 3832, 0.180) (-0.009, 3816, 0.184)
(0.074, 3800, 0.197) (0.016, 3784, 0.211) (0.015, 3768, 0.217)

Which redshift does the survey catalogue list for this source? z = 1.36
